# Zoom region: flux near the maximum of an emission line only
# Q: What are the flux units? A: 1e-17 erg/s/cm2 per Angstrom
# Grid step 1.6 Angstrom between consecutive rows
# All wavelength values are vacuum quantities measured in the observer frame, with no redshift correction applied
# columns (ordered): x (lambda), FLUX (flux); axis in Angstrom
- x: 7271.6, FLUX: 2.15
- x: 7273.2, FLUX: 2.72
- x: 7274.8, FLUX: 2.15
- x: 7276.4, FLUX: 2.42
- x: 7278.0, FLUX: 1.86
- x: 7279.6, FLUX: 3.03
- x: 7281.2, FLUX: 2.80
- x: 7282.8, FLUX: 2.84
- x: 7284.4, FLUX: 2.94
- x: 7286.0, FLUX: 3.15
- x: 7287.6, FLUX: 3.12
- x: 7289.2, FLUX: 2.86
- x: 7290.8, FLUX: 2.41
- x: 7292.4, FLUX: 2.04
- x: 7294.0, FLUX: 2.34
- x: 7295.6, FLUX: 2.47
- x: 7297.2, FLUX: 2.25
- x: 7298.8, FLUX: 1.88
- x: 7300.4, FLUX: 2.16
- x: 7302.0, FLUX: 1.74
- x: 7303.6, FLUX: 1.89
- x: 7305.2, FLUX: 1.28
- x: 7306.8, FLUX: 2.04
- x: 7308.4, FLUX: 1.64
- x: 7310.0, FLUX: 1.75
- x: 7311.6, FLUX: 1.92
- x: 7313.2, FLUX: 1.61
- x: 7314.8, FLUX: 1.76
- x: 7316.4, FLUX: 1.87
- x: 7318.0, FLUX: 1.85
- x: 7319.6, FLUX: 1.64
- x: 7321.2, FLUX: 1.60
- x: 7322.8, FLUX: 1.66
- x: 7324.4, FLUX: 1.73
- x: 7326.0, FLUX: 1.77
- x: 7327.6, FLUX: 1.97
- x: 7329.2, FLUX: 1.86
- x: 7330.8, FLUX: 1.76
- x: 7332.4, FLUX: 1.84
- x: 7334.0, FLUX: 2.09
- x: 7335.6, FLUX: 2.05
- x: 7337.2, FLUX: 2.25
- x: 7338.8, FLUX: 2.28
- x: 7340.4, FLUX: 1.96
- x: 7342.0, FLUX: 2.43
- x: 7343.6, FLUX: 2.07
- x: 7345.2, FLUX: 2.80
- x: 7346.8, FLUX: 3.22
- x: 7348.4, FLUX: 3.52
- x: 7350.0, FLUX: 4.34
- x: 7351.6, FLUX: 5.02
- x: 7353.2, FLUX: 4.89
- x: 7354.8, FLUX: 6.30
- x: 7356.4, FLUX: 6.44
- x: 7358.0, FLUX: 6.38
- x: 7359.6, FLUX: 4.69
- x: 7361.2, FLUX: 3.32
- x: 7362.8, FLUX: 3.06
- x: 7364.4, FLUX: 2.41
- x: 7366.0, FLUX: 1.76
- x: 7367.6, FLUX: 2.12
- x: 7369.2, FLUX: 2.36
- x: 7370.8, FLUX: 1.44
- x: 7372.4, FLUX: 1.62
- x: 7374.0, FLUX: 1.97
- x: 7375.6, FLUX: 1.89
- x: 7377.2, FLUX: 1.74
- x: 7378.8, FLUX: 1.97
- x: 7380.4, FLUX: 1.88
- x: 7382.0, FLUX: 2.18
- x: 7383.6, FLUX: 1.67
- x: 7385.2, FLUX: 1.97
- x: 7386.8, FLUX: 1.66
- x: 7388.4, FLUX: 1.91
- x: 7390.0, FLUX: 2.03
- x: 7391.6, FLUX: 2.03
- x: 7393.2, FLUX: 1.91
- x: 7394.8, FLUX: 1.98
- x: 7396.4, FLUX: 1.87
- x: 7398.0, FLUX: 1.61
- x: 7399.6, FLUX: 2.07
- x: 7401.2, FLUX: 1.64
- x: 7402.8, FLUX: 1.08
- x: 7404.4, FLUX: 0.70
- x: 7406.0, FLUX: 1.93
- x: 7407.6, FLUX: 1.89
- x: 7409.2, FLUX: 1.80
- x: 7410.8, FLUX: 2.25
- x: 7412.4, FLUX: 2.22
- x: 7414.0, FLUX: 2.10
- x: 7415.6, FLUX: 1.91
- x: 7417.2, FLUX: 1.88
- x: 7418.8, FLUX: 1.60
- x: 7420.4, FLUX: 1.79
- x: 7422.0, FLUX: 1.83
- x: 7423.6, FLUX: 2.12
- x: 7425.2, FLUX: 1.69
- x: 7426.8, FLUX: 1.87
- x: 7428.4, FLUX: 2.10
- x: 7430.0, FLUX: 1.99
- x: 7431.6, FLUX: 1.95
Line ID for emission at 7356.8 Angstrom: [O III] 5007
